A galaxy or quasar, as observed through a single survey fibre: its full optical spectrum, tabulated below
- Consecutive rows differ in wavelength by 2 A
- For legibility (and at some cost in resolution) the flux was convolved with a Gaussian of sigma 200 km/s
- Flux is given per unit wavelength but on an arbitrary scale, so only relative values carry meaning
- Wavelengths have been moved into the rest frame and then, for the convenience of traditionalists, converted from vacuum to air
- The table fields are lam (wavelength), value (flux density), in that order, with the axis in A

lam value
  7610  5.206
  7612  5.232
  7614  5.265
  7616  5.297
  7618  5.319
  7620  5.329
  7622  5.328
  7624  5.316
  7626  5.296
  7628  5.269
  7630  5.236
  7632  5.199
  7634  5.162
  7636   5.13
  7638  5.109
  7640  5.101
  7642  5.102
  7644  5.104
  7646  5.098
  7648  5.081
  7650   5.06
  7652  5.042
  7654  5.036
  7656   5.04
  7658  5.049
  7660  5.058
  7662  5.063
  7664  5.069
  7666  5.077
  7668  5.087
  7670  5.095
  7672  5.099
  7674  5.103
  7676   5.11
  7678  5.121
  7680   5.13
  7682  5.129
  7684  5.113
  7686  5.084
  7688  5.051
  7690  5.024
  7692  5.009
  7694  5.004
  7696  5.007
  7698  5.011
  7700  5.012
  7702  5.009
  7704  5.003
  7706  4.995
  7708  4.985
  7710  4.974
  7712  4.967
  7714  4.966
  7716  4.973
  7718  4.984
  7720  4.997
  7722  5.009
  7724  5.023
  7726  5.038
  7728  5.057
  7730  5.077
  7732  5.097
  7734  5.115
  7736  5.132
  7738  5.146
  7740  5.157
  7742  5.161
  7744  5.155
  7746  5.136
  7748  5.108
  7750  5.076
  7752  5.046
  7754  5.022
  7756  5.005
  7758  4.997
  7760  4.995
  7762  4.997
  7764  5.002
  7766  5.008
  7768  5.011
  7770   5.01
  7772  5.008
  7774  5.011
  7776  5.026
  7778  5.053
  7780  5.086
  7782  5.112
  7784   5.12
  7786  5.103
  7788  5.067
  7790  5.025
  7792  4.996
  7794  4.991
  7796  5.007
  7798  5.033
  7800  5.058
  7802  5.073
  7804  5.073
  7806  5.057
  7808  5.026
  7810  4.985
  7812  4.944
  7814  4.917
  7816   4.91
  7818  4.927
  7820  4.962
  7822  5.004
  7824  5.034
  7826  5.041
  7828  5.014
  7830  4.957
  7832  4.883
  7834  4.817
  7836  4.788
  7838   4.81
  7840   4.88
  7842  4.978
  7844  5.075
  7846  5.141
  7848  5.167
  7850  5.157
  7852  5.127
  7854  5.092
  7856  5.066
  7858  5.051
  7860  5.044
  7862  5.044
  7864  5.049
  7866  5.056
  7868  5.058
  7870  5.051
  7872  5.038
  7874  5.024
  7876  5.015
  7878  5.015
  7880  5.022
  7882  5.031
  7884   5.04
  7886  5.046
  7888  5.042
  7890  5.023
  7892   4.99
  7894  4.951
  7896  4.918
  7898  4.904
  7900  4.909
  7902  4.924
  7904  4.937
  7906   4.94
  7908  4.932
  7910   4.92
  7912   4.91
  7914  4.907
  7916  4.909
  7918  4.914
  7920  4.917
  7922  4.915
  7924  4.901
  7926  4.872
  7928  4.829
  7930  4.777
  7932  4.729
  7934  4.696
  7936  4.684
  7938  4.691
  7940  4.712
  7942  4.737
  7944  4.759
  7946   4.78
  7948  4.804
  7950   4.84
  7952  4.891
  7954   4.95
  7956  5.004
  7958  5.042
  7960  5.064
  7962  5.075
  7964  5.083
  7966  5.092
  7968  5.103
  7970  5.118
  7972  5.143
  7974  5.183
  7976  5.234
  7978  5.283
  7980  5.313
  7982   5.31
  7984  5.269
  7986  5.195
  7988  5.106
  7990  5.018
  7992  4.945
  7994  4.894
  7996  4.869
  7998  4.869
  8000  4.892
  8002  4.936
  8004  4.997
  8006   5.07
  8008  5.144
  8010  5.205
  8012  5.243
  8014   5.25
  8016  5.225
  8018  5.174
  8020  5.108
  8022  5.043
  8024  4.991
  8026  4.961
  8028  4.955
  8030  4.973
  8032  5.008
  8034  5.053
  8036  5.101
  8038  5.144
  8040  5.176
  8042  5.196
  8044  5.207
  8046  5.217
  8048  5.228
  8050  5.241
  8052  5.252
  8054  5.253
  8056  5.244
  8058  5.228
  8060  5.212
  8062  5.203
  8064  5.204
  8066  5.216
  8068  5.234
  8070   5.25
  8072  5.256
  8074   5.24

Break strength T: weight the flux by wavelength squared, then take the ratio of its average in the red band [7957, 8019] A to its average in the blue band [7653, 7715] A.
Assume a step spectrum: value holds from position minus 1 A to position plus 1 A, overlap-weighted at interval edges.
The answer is 1.09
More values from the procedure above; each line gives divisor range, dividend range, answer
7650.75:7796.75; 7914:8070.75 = 1.07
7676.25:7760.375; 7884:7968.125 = 1.02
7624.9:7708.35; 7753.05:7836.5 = 1.02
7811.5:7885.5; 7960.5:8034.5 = 1.06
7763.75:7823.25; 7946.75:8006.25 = 1.05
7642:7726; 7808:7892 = 1.04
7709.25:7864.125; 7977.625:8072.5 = 1.08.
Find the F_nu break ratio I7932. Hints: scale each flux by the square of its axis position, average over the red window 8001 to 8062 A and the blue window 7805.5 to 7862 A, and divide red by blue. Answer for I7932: 1.08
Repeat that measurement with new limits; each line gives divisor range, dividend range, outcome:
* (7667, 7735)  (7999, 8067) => 1.11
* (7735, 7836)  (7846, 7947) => 1.01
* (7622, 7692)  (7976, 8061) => 1.10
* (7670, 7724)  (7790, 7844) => 1.02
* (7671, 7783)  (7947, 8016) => 1.07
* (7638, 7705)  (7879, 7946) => 1.03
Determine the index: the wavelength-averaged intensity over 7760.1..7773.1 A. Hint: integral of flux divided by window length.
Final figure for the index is 5.01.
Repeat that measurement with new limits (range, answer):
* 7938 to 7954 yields 4.79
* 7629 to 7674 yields 5.1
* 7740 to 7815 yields 5.04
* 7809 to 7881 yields 5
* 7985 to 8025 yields 5.06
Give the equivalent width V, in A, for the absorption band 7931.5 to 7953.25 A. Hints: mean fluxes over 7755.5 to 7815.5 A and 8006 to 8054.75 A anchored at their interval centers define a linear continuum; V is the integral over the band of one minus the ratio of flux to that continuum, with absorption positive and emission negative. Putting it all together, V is 1.4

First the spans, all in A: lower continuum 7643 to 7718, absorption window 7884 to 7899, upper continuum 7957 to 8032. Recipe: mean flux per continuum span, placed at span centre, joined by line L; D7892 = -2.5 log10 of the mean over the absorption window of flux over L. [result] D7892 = 0.02 mag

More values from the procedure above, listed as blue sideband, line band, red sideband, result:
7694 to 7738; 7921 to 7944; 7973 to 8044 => 0.07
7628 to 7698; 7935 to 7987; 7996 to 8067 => 0.02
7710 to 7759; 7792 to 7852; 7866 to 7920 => 0.00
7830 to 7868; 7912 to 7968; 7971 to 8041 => 0.04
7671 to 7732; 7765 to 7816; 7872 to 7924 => -0.01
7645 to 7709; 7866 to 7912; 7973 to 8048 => 0.02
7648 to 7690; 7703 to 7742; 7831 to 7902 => 0.00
